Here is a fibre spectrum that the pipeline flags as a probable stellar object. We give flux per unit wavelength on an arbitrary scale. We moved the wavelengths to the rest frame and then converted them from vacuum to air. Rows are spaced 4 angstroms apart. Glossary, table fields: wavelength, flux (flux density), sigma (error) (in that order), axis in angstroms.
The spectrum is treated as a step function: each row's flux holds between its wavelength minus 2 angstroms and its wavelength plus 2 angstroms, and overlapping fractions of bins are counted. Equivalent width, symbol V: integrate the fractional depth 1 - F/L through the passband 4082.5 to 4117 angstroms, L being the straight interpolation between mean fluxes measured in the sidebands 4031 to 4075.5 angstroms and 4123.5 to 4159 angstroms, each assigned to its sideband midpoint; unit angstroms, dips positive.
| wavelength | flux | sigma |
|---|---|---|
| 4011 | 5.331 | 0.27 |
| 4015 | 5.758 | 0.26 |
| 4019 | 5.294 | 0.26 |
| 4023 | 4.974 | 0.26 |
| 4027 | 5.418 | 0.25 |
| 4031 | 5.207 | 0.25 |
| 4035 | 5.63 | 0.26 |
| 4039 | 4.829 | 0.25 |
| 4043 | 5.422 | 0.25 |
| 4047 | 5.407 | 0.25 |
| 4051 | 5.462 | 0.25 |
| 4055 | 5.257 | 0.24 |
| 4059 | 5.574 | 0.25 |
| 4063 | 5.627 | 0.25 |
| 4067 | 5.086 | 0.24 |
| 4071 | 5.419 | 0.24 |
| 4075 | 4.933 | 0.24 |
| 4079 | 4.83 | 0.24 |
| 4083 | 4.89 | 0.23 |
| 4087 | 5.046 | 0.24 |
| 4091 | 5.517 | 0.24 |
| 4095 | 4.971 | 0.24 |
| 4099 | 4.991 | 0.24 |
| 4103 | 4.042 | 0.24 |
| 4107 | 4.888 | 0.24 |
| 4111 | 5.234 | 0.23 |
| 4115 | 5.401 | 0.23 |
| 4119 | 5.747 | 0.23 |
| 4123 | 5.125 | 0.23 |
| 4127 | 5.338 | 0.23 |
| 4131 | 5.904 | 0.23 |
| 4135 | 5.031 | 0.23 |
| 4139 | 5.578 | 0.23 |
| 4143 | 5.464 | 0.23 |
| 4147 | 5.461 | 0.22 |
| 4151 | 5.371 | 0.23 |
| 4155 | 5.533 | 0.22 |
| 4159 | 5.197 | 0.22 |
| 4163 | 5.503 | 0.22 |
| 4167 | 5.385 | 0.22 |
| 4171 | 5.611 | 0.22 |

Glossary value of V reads 2.47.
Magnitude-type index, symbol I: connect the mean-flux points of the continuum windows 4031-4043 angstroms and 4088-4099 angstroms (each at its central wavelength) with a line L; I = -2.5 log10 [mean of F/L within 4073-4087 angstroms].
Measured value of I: 0.063 mag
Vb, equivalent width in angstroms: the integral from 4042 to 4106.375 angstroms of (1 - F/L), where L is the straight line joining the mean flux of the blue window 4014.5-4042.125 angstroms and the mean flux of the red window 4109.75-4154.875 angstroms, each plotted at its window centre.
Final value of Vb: 2.4 angstroms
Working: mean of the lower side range 5.28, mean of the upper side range 5.43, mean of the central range 5.14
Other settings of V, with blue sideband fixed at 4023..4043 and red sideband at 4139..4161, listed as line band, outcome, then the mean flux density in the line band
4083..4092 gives 0.3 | 5.17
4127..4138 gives -0.1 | 5.45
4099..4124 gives 1.4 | 5.06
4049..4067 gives -0.5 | 5.44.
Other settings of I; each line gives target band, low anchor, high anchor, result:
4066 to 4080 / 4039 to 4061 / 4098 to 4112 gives 0.01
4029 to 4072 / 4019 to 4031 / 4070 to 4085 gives -0.05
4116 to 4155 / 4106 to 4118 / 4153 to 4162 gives -0.03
